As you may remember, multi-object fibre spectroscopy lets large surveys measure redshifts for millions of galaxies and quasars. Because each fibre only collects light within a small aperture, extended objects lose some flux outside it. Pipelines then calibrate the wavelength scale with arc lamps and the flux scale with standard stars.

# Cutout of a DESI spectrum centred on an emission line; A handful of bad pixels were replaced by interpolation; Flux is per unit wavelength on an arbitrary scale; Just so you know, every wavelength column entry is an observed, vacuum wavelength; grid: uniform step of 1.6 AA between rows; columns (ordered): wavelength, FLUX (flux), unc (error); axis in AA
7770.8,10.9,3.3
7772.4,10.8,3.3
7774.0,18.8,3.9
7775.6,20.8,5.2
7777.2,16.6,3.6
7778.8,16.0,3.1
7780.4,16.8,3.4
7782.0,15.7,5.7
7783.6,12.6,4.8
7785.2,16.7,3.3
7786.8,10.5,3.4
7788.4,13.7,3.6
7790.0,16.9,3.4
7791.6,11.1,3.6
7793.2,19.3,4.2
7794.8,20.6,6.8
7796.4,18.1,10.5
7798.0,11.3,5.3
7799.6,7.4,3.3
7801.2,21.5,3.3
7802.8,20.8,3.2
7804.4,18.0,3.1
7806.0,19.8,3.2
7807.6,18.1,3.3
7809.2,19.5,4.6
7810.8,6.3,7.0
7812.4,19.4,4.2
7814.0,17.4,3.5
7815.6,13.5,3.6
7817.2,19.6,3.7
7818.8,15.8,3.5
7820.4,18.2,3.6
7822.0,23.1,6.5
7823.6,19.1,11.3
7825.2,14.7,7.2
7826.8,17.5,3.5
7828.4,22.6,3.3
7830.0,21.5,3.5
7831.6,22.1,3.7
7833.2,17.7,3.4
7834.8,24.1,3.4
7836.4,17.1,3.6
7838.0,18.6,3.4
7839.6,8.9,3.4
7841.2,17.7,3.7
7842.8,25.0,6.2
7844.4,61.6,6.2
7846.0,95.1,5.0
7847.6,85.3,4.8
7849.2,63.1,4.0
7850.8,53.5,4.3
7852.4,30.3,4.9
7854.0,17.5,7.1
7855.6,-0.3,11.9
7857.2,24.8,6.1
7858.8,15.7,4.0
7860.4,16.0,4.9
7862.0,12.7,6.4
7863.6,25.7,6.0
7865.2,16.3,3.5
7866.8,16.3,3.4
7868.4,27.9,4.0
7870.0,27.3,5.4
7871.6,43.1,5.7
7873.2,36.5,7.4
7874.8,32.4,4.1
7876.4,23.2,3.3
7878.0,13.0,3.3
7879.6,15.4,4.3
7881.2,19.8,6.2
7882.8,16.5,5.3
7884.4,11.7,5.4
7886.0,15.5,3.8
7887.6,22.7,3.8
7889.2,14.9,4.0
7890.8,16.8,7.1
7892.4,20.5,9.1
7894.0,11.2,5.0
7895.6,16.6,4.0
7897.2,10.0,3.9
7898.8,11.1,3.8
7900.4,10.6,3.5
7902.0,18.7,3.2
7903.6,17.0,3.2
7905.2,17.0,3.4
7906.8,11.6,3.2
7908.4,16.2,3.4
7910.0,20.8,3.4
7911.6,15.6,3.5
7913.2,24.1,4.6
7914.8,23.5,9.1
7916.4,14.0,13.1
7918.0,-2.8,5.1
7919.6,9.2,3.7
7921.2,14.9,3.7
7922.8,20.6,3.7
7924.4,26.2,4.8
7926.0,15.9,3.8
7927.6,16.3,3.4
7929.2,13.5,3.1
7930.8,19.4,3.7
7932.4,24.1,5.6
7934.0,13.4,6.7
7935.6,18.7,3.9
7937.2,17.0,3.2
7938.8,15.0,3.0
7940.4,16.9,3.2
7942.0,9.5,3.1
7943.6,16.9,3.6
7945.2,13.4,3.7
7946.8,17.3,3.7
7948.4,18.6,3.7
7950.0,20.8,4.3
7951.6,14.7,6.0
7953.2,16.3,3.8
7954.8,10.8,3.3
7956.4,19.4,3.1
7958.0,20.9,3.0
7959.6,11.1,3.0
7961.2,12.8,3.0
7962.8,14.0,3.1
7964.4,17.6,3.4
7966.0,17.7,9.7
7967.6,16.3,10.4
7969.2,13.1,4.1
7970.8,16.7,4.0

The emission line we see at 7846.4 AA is H-alpha 6563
